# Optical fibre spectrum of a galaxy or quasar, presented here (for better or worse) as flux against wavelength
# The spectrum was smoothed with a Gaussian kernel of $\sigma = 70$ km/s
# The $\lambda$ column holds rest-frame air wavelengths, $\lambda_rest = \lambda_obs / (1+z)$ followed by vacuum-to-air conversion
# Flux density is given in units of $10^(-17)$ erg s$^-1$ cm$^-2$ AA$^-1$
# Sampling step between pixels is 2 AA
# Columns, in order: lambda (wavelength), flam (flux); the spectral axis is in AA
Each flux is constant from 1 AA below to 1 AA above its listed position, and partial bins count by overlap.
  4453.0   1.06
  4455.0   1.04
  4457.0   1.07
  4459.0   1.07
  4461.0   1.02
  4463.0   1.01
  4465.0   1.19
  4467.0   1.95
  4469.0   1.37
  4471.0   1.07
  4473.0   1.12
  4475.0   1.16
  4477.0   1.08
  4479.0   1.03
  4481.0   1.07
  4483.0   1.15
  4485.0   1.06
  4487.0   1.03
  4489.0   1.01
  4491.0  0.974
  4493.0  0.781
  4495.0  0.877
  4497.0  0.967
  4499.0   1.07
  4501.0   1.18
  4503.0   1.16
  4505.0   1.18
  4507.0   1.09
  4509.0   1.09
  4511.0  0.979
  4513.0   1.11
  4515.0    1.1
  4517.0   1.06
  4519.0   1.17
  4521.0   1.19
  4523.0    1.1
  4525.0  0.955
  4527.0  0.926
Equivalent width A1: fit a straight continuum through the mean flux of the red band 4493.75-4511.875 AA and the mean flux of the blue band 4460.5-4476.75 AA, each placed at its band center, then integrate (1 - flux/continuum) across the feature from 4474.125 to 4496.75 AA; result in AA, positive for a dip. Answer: 2.64 AA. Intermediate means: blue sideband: 1.24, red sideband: 1.06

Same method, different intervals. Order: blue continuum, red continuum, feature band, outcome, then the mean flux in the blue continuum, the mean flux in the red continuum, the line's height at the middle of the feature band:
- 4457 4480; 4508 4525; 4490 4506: 1.4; 1.18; 1.09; 1.13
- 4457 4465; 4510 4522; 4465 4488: -2.6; 1.06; 1.1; 1.07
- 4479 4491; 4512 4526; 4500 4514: -0.4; 1.05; 1.1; 1.08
